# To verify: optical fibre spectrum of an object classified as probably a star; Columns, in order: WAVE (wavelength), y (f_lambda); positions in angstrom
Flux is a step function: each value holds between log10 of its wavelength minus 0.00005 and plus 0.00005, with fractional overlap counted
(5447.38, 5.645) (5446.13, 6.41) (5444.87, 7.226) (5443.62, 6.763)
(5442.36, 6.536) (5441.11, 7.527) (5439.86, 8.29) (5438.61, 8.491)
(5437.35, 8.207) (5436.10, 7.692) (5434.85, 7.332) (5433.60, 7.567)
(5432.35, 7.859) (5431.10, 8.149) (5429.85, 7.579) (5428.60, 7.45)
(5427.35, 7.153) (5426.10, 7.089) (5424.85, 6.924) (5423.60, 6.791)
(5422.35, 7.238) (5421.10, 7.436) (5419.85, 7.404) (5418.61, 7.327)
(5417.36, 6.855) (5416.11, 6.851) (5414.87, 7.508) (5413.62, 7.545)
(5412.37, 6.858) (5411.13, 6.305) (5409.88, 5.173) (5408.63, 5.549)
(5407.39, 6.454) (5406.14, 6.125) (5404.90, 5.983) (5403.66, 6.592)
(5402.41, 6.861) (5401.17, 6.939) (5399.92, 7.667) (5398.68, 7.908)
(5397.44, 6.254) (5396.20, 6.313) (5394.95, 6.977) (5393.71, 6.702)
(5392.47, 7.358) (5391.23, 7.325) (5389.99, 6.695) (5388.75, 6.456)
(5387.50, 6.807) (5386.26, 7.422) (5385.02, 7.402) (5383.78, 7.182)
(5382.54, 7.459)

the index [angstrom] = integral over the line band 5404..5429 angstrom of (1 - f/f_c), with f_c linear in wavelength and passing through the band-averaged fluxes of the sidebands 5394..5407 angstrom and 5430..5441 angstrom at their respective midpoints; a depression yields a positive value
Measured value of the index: 1.71 angstrom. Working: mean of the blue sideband 6.75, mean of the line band 6.79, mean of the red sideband 7.92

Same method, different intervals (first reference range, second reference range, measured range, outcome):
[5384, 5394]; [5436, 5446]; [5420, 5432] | 0.1 angstrom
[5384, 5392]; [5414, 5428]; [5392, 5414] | 1.4 angstrom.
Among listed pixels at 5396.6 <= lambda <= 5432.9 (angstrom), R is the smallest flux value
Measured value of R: 5.173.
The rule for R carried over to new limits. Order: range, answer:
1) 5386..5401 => 6.254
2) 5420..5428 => 6.791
